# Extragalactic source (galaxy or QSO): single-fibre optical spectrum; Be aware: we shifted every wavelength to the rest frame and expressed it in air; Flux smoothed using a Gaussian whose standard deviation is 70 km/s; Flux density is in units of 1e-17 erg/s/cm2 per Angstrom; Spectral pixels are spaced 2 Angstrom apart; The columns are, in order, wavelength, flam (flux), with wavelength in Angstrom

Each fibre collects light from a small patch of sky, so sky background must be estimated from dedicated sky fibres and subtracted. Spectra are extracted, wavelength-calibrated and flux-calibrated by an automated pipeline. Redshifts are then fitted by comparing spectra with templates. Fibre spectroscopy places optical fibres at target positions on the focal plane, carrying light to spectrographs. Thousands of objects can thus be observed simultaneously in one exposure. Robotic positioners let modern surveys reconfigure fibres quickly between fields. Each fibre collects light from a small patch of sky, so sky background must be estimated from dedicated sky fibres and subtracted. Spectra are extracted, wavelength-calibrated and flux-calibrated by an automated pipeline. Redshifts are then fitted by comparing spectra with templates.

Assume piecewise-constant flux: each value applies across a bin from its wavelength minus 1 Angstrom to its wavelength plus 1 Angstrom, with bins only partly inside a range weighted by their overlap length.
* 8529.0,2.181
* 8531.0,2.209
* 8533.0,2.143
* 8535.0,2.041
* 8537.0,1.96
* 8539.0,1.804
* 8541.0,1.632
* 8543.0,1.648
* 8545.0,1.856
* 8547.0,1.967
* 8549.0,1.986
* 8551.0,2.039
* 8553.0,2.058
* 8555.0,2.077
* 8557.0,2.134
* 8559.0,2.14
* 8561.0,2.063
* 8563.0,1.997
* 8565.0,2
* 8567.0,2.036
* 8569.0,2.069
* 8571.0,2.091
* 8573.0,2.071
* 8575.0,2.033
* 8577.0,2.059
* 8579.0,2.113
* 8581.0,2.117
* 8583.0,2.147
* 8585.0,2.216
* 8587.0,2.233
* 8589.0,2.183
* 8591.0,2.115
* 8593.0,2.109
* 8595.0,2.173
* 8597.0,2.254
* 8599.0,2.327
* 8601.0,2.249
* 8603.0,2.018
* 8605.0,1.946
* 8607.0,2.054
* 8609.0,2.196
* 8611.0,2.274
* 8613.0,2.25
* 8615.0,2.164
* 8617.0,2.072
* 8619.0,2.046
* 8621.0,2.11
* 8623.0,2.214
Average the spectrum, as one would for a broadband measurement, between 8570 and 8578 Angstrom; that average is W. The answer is 2.06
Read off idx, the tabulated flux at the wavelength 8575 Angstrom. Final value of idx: 2.033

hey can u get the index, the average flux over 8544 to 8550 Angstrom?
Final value 1.94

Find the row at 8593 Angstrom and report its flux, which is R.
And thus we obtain 2.109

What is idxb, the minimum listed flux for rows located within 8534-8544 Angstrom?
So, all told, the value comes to 1.632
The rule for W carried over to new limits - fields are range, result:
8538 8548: 1.78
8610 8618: 2.19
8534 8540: 1.93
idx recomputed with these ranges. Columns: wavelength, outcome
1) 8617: 2.072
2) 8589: 2.183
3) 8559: 2.14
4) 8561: 2.063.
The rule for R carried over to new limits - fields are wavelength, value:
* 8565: 2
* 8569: 2.069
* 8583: 2.147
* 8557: 2.134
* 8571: 2.091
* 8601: 2.249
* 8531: 2.209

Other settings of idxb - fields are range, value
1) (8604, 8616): 1.946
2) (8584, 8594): 2.109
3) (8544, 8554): 1.856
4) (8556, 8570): 1.997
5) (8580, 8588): 2.117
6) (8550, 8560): 2.039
